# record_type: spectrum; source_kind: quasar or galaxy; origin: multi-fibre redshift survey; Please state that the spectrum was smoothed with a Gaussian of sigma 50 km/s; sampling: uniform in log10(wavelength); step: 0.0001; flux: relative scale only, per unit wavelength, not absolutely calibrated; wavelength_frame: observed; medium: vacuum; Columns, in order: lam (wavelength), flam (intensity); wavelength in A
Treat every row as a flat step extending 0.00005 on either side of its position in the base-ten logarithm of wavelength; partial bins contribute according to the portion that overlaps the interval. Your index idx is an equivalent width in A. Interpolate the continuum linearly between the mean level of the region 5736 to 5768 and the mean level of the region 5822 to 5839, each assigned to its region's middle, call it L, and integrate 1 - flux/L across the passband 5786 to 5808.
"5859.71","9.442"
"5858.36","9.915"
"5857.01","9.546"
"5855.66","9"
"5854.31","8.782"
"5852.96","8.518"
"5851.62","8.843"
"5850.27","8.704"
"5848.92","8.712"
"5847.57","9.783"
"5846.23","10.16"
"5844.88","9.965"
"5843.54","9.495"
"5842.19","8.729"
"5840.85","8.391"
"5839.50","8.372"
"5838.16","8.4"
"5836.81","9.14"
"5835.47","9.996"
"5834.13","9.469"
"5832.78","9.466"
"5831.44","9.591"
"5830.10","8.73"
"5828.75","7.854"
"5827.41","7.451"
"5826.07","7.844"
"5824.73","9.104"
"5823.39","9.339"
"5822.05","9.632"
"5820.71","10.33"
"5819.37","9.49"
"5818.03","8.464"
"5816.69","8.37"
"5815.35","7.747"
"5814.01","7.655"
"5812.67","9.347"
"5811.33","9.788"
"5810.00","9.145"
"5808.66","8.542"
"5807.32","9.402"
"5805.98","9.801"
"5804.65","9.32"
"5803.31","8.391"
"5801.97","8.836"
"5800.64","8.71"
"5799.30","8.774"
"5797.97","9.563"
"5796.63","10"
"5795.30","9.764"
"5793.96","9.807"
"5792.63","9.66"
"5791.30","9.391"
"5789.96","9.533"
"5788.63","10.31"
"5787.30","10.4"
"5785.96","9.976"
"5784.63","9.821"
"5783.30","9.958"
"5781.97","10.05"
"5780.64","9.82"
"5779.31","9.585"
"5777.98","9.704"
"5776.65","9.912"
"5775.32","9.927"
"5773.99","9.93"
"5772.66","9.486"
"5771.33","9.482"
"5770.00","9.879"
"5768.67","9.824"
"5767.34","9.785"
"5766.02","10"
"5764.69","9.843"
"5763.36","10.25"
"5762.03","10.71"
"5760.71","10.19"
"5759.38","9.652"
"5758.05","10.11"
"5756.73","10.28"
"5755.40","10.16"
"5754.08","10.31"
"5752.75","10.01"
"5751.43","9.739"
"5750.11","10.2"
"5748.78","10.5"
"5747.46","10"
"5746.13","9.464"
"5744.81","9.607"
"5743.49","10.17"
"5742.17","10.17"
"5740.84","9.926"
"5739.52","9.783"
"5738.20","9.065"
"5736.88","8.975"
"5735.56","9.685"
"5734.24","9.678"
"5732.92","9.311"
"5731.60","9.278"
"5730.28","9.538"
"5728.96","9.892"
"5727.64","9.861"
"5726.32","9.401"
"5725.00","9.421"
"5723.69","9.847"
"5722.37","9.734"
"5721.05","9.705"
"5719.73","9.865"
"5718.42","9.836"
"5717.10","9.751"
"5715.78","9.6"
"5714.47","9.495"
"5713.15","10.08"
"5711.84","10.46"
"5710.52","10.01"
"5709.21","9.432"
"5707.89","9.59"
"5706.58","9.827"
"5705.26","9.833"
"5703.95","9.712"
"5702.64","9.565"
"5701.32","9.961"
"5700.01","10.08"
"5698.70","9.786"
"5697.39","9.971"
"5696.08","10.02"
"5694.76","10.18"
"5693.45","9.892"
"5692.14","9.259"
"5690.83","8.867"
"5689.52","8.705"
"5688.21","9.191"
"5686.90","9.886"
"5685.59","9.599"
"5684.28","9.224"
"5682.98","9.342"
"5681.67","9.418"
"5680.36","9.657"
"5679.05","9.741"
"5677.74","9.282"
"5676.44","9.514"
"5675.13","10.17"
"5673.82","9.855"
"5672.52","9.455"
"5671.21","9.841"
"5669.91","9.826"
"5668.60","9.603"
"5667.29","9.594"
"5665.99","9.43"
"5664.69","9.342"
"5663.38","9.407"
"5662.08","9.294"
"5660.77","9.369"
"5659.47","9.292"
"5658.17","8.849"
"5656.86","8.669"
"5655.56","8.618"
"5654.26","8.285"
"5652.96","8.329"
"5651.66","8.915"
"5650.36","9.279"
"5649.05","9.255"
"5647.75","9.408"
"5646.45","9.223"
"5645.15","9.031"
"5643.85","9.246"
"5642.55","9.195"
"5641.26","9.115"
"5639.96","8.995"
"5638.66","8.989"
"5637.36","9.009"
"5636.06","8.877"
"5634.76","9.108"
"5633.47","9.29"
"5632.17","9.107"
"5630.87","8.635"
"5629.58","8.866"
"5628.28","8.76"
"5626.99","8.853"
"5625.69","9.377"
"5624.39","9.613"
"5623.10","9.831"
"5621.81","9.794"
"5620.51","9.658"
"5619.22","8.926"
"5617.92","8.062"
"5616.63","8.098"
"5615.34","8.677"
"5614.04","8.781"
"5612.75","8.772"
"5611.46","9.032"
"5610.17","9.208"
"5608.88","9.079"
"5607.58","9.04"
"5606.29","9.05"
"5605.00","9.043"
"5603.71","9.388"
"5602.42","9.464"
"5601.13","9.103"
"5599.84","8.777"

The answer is -0.3 A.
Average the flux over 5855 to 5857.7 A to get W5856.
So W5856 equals 9.27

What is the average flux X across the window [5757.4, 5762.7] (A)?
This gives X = 10.2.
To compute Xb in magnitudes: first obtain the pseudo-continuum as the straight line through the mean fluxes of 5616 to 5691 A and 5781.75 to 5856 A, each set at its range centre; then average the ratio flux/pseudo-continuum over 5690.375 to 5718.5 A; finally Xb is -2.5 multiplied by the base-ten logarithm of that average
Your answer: -0.07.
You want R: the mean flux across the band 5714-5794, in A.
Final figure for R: 9.83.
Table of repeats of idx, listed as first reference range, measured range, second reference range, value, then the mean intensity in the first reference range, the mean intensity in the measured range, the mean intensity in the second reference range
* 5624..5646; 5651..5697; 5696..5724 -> 0.4 A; 9.06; 9.37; 9.82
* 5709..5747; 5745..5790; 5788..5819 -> -2.7 A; 9.7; 9.97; 9.14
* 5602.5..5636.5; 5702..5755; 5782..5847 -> -3.6 A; 9.04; 9.76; 9.21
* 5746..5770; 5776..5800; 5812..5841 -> -0.6 A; 10.1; 9.78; 8.83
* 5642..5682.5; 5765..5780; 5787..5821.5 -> -0.8 A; 9.3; 9.78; 9.24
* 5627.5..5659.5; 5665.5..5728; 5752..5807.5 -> -2.6 A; 8.97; 9.67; 9.77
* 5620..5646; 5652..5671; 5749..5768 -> 0.5 A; 9.17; 9.15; 10.1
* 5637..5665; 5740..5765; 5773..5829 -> -2.3 A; 9.05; 10.1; 9.31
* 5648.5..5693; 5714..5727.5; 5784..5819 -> -0.6 A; 9.31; 9.68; 9.25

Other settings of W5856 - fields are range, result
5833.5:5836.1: 9.75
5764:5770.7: 9.86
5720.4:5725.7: 9.68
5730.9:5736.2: 9.49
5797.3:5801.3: 9.01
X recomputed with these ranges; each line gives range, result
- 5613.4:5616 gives 8.71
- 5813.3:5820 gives 8.34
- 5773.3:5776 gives 9.92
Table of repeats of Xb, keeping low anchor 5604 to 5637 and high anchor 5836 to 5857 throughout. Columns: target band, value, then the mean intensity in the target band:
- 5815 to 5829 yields 0.034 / 8.74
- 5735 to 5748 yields -0.076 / 9.68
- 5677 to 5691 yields -0.042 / 9.38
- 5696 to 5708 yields -0.094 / 9.84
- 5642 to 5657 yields 0.008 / 8.96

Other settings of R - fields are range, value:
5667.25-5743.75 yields 9.67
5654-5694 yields 9.38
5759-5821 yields 9.53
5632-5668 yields 9.09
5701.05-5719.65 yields 9.79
